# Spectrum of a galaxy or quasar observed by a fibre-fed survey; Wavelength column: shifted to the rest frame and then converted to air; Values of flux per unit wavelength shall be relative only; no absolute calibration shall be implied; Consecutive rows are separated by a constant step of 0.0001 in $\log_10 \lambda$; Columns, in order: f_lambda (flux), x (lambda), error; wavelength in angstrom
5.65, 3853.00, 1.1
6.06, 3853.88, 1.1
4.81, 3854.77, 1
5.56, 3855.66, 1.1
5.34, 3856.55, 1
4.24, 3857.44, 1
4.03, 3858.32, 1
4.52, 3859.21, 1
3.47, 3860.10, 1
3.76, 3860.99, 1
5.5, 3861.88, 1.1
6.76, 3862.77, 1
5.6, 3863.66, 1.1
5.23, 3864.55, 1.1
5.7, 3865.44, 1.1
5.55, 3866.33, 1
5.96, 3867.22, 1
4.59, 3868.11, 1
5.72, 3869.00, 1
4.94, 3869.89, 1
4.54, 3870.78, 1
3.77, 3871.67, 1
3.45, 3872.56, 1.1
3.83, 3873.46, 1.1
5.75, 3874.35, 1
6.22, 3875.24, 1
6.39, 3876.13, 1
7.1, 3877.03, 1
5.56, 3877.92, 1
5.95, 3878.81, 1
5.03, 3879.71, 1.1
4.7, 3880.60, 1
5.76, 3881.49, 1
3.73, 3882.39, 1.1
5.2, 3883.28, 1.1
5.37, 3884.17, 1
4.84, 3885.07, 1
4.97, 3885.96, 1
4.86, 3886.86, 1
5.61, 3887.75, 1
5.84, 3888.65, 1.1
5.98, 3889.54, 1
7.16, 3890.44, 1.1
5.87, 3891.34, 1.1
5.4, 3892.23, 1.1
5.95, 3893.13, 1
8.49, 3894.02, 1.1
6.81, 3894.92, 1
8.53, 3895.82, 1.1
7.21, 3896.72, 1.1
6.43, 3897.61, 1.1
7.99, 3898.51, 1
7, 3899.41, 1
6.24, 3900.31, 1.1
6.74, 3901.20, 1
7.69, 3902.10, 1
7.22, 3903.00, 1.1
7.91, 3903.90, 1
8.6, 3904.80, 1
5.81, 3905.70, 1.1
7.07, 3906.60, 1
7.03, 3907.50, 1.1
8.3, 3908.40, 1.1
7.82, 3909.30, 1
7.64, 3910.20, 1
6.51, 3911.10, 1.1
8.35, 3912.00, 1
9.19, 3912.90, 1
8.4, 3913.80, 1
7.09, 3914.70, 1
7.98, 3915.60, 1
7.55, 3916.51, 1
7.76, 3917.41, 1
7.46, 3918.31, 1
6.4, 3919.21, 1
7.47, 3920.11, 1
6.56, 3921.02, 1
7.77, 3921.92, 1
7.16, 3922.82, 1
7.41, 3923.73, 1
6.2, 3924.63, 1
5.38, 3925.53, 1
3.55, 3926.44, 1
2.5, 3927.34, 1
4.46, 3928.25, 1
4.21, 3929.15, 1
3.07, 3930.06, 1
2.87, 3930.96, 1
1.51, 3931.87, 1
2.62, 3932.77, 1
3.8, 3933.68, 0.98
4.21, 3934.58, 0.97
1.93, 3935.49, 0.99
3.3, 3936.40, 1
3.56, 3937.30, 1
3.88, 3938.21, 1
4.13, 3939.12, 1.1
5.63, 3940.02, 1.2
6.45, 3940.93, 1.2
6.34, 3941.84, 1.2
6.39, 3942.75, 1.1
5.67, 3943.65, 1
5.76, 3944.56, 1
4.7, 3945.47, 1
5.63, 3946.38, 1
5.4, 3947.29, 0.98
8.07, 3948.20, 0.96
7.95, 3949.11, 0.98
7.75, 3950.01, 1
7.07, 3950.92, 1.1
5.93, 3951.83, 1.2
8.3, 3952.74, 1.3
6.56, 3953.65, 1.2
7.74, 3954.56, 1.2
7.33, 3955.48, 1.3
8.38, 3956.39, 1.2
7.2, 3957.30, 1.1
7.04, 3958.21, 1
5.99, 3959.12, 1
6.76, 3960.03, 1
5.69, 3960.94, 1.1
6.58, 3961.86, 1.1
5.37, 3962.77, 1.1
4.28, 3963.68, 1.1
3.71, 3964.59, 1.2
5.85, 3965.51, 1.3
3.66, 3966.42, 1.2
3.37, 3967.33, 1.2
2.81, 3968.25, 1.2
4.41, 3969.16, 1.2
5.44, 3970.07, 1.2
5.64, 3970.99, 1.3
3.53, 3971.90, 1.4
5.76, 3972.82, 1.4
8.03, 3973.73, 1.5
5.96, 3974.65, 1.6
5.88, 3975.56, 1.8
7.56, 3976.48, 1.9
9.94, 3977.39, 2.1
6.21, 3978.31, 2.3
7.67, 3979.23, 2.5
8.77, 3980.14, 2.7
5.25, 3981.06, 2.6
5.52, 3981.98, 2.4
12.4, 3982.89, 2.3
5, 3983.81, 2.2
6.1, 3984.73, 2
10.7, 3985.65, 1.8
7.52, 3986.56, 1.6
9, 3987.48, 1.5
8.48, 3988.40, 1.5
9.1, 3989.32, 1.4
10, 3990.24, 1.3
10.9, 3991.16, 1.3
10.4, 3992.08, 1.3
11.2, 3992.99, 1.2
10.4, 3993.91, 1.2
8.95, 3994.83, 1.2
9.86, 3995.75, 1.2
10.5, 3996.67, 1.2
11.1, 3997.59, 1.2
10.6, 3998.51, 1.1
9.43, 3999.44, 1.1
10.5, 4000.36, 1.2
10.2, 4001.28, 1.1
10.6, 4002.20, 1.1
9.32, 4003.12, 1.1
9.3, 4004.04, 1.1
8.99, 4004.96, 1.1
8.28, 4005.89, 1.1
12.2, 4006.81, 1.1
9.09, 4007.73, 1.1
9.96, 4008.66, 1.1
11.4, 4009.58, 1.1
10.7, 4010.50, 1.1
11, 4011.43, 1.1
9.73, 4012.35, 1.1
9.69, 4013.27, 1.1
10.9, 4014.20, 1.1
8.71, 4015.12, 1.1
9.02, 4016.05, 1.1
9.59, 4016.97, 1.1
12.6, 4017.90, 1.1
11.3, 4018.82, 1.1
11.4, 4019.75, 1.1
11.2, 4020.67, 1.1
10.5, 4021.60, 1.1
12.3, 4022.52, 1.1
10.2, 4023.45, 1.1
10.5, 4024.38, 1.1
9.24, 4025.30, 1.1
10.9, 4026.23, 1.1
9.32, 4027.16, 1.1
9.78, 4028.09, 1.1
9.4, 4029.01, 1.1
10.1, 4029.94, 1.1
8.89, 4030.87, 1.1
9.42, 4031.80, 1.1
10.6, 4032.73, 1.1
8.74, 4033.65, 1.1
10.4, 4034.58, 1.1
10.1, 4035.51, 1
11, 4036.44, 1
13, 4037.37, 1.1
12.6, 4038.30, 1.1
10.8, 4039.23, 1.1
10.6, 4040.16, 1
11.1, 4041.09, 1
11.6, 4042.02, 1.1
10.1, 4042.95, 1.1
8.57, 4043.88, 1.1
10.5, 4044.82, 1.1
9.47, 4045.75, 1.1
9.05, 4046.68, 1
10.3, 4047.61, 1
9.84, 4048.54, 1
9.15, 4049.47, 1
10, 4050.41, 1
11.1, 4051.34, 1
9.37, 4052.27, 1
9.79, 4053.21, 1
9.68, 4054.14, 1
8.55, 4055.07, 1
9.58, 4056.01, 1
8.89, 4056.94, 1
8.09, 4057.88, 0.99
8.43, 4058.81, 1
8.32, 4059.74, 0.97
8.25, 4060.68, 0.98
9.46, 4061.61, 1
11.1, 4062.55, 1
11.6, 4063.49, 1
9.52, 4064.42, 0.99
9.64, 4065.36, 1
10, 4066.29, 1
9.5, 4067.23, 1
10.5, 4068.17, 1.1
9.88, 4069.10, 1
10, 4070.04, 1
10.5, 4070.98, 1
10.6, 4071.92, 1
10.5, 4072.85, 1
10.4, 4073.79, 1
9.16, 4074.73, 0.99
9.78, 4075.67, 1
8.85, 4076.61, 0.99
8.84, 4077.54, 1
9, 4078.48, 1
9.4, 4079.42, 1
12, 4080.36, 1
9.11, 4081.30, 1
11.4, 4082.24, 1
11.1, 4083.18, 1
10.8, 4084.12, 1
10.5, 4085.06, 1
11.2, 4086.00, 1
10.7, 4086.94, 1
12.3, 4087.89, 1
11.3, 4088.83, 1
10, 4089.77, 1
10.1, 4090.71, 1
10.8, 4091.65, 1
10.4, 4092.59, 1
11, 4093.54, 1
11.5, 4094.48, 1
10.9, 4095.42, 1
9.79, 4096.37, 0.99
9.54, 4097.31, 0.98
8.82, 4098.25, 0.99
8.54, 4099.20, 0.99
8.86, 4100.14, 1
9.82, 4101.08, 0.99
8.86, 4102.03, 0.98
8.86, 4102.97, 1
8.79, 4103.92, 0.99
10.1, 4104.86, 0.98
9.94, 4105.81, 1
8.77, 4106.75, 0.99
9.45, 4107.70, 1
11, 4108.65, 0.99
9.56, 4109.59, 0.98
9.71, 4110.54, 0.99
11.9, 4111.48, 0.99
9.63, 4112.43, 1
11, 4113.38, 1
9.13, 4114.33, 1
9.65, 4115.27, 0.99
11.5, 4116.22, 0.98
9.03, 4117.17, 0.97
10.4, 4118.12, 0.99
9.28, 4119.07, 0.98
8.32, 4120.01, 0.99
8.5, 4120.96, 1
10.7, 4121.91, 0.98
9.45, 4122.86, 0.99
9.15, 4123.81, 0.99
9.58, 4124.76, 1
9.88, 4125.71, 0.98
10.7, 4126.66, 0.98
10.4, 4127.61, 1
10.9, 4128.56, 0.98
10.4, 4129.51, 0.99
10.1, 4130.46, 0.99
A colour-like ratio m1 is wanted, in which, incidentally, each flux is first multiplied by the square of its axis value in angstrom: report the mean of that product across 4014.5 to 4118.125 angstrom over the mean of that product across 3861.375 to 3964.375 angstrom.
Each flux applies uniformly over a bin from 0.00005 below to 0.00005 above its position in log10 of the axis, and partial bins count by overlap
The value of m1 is 1.81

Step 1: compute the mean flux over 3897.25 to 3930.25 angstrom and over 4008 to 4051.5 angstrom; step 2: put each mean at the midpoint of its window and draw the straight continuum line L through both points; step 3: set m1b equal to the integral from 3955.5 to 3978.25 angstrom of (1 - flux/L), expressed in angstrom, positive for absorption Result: 7.05 angstrom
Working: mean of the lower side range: 6.84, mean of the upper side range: 10.3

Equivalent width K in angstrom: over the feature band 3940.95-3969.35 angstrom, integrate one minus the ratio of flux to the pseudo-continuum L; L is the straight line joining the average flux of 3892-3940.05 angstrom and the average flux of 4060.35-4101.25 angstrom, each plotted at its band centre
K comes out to 4.0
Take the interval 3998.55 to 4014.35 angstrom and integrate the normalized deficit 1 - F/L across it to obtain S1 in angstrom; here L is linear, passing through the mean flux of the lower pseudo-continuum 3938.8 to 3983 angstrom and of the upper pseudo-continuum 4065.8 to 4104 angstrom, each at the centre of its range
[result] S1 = -5.0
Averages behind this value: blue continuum 6.23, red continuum 10.1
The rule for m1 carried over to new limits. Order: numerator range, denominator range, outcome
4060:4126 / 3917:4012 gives 1.52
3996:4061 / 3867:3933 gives 1.76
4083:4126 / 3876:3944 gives 1.84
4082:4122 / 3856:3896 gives 2.09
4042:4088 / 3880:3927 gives 1.60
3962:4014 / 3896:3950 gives 1.39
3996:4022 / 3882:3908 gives 1.68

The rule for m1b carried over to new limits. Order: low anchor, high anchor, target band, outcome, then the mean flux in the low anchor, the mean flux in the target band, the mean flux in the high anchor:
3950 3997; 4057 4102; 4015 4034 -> -3.7 angstrom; 7.17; 10.2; 10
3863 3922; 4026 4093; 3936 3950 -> 3.6 angstrom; 6.38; 5.61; 10.1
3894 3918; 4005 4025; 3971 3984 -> 3.4 angstrom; 7.51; 6.96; 10.4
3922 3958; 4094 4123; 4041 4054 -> -2.9 angstrom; 5.42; 9.95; 9.72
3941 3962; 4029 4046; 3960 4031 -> 0.6 angstrom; 6.7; 8.64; 10.4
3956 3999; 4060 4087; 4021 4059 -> -3.9 angstrom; 7.33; 10.1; 10.1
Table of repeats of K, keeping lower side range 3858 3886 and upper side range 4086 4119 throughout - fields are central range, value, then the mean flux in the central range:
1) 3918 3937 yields 4.67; 4.72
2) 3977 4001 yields -4.49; 9.06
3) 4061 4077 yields -1.23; 10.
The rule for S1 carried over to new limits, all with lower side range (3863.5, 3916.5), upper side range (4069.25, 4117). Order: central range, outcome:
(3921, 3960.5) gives 9.4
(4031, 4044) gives -2.3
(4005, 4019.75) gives -2.9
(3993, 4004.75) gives -2.5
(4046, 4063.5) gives -0.1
